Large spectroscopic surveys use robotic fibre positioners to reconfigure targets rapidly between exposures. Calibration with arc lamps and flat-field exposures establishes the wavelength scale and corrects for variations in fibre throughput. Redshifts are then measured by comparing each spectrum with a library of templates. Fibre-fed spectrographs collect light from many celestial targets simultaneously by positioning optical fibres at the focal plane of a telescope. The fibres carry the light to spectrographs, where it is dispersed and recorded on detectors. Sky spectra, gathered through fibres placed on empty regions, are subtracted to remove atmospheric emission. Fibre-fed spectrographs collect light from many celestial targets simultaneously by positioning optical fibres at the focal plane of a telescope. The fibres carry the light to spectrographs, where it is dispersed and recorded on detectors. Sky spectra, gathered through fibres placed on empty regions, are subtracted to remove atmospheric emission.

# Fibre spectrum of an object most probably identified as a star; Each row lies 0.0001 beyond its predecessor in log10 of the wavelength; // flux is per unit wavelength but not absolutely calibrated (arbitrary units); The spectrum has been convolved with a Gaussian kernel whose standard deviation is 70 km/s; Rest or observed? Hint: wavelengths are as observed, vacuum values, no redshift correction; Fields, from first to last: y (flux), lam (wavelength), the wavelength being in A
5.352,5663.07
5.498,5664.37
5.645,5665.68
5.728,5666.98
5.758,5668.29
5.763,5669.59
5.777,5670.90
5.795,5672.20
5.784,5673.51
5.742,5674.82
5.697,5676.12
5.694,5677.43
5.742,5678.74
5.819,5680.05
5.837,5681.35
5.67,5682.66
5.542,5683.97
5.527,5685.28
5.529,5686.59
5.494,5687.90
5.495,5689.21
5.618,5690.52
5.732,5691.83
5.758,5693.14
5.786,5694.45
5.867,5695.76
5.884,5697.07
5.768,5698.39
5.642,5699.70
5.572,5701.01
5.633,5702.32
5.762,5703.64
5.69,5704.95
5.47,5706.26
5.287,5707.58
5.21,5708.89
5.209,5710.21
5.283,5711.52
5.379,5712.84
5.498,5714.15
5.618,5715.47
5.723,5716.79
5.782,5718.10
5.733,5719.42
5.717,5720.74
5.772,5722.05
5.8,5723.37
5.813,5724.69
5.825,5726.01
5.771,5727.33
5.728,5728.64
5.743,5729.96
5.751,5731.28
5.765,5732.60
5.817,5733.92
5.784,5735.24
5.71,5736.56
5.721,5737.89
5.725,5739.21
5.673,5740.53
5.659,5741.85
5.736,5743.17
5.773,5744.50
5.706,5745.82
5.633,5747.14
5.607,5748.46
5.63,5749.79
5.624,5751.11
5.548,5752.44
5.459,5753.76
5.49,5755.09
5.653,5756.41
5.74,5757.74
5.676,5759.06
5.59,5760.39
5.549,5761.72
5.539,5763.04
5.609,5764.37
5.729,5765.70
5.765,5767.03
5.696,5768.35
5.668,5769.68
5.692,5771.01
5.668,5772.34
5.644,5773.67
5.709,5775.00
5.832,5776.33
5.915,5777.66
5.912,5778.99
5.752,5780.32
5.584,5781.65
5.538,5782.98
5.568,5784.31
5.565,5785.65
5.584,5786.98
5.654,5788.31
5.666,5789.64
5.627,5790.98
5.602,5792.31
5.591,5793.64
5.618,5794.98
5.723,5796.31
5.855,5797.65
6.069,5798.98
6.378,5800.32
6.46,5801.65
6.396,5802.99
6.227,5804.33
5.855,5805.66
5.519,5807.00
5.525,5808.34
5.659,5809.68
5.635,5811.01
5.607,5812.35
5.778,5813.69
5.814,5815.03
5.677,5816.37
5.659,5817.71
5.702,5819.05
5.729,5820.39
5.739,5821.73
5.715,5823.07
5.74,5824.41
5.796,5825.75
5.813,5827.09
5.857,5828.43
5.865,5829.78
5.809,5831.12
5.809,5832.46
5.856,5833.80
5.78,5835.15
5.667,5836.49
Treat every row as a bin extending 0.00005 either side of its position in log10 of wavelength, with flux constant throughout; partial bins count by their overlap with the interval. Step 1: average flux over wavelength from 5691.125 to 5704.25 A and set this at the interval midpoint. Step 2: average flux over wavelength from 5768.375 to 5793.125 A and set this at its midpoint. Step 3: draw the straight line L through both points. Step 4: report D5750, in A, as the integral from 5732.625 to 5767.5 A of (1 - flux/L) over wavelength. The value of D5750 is 0.2 A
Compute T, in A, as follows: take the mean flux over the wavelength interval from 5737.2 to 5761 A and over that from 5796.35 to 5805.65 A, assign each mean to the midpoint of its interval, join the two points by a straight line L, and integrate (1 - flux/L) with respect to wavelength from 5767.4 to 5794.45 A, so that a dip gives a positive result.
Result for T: 1.32 A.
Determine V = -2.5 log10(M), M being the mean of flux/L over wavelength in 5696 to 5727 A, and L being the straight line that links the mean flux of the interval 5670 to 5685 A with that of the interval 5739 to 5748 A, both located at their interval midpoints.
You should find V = 0.02 mag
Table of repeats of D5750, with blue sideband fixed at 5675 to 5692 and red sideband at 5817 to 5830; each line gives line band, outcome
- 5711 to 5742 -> -0.1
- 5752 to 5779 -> 0.2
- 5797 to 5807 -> -0.7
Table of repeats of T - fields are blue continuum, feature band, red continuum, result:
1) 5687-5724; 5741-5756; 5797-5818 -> 0.27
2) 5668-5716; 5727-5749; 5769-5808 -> -0.08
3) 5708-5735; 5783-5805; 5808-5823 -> -0.62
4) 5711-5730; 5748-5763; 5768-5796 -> 0.21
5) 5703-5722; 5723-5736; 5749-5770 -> -0.50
